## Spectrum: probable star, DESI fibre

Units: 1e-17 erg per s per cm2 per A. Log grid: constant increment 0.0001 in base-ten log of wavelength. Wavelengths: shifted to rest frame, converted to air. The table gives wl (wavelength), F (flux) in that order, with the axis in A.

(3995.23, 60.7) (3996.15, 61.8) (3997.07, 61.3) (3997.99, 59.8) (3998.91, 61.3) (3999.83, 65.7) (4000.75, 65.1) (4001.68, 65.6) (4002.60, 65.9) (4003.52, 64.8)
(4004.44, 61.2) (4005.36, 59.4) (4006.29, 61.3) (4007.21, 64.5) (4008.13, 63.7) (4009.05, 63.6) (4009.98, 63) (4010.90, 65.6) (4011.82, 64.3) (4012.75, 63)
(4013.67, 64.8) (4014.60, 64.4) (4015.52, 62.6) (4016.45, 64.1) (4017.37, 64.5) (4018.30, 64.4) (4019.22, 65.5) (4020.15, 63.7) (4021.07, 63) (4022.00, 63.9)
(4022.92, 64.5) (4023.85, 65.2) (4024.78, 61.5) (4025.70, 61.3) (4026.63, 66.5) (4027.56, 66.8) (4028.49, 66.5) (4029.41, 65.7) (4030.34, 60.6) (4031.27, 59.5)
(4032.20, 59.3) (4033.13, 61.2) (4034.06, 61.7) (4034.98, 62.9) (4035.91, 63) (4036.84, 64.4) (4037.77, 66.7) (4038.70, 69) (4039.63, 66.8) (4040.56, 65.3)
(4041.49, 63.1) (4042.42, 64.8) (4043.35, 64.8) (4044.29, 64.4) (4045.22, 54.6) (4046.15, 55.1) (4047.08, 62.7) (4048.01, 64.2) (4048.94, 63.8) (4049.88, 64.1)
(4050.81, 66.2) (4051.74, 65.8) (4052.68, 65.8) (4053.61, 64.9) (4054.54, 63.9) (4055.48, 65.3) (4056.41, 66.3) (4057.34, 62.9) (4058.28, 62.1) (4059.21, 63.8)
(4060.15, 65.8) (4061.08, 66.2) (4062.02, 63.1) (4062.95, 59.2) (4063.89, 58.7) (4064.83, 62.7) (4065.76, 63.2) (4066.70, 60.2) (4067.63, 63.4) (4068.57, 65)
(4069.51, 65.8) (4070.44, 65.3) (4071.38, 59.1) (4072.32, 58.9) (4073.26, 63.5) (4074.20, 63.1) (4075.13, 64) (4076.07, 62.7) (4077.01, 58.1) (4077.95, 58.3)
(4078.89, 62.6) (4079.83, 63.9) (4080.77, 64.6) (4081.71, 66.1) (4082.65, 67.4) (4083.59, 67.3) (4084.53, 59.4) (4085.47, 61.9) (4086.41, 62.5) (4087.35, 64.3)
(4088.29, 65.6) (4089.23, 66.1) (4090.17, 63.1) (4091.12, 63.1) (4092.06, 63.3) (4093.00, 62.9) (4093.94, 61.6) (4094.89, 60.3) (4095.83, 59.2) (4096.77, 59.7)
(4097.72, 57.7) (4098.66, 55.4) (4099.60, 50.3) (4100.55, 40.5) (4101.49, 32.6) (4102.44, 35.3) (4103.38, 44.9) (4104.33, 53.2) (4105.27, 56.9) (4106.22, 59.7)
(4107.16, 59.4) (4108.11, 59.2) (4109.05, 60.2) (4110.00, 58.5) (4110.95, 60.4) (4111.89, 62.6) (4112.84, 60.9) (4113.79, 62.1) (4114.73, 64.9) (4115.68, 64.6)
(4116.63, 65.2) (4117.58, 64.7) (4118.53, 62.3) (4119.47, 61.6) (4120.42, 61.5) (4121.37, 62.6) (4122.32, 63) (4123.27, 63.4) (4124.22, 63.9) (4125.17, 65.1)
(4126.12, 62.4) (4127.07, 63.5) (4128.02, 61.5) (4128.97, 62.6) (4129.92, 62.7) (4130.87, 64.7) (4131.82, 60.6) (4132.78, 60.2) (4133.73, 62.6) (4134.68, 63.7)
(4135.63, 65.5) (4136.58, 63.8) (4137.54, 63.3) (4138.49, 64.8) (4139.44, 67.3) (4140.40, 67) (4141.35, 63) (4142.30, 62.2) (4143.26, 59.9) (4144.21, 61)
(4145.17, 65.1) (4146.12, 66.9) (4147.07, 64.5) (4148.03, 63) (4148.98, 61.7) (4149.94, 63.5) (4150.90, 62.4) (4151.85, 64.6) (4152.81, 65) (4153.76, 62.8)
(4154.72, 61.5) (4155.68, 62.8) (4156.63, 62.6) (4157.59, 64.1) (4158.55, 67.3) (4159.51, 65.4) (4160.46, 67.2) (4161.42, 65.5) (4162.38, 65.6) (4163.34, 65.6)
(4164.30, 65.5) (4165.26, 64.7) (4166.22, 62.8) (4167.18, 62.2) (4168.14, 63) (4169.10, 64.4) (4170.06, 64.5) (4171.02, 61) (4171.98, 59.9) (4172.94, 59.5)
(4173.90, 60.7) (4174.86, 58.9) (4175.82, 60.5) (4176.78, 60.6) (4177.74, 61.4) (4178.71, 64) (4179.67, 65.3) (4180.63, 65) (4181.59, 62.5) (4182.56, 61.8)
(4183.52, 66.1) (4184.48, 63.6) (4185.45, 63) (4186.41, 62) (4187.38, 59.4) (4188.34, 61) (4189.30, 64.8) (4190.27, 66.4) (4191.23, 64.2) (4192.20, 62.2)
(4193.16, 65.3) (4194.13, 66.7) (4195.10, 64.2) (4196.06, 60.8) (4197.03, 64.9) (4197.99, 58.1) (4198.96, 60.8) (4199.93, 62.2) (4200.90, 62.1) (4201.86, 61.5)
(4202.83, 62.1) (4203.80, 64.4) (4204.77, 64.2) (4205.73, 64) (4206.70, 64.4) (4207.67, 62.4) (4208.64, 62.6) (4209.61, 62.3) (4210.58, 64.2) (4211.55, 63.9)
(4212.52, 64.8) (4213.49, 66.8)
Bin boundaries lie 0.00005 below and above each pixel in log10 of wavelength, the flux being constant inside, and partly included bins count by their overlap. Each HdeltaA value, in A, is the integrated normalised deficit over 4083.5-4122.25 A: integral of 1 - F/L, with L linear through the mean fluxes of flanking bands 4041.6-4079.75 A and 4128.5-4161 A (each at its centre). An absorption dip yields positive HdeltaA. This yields 2.67 A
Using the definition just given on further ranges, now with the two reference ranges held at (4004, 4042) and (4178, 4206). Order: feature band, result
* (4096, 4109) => 2.43 A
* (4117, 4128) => 0.06 A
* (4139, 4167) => -0.37 A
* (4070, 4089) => 0.17 A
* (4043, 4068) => 0.21 A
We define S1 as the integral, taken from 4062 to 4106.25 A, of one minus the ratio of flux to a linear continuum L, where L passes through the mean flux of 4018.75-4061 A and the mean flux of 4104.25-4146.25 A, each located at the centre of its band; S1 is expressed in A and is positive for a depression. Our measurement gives 2.4 A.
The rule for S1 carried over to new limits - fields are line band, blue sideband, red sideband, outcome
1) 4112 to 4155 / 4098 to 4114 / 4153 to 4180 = -4.03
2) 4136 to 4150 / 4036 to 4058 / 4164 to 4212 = -0.13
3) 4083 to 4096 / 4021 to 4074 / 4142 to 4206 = 0.06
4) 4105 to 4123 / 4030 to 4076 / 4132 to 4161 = 0.54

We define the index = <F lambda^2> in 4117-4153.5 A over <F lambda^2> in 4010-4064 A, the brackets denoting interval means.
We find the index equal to 1.04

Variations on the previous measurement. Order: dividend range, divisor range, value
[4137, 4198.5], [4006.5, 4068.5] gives 1.06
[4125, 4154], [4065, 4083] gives 1.04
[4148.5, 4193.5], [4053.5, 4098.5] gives 1.05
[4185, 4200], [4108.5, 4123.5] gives 1.05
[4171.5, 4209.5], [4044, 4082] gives 1.06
